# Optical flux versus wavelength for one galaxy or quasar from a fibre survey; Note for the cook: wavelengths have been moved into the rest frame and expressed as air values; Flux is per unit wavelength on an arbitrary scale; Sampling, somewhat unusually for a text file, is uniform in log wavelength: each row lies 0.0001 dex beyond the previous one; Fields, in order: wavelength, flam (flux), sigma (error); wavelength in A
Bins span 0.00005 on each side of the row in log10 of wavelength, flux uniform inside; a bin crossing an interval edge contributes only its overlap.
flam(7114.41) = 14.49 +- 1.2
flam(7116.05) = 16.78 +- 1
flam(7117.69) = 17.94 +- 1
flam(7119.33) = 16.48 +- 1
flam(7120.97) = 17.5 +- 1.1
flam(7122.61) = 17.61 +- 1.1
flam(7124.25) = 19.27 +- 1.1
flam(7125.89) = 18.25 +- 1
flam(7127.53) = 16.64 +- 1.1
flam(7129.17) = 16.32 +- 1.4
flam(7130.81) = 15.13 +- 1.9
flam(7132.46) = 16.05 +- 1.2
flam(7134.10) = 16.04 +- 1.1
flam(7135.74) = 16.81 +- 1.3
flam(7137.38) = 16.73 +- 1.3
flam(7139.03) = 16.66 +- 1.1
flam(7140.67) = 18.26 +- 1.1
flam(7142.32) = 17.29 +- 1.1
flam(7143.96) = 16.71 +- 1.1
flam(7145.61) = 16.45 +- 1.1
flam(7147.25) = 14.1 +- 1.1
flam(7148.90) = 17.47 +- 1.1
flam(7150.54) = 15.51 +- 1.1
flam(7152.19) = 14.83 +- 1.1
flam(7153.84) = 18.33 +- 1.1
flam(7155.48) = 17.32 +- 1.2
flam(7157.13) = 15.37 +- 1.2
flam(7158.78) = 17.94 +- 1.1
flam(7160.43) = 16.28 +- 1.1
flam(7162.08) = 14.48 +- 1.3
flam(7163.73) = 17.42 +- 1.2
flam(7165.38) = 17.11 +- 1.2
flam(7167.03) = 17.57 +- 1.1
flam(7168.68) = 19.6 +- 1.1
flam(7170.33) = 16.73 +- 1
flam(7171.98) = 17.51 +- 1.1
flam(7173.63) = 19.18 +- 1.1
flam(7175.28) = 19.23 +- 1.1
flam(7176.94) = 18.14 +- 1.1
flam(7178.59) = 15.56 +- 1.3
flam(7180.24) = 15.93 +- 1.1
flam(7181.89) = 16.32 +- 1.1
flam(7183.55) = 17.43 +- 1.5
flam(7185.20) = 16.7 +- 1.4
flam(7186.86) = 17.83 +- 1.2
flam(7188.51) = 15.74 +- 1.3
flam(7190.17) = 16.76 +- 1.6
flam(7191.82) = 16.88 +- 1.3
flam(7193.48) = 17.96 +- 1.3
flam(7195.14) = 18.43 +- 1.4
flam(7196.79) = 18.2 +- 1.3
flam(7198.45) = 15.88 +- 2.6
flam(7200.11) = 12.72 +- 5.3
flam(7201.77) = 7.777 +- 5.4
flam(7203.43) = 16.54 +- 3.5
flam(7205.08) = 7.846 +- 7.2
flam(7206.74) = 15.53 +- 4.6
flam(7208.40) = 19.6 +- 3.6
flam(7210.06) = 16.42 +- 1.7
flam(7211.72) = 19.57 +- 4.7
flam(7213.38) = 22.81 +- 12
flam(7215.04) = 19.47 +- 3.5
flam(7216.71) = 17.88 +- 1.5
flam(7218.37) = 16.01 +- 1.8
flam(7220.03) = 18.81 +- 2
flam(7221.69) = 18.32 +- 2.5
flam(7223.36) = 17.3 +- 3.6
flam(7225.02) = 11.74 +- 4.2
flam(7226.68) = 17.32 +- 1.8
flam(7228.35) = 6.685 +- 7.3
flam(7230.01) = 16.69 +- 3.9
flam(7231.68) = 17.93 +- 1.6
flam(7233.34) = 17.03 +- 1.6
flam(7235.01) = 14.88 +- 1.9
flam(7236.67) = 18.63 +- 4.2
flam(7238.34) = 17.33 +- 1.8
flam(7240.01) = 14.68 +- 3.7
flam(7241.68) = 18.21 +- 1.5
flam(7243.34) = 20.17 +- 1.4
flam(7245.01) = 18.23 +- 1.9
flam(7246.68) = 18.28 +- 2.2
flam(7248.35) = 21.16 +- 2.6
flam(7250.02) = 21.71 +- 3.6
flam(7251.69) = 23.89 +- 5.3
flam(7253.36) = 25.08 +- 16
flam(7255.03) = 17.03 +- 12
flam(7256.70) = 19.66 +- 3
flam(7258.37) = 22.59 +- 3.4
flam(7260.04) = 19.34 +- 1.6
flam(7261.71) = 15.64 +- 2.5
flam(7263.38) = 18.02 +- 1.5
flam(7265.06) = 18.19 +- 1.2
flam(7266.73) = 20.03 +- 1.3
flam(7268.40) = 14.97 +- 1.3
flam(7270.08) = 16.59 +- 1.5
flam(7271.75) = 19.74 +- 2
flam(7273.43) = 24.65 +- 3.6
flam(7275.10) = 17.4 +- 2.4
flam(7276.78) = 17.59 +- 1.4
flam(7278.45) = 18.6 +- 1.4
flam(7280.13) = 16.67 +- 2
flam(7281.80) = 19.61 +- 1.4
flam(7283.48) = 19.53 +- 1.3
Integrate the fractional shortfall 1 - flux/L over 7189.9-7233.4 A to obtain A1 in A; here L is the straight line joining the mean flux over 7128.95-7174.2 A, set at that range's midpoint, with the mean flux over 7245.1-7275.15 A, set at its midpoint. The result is 5.1 A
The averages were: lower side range 16.8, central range 16.2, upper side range 19.7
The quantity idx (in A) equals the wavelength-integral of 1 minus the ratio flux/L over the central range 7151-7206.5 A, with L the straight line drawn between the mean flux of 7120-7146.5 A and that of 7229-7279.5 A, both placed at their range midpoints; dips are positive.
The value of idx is 3.9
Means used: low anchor 17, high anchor 18.7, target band 16.4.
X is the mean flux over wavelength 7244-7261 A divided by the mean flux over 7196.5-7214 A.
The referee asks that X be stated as 1.3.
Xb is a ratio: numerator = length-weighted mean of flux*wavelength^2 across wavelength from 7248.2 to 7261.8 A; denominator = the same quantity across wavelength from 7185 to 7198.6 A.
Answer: 1.24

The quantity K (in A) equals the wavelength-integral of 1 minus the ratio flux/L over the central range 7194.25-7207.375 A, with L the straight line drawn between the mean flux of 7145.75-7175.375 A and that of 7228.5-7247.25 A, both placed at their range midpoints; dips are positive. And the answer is 2.23 A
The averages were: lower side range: 16.9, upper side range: 17.1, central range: 14.1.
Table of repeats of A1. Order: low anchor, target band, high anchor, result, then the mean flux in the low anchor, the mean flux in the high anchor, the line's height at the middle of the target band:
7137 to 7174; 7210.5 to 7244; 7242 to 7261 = 4.4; 16.9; 20.6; 19.6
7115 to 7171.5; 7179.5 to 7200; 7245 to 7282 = 1.1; 16.8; 19.4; 17.8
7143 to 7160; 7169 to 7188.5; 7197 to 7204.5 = -3.3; 16.4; 13.5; 14.8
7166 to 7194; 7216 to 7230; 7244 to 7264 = 2.5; 17.4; 20.1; 18.9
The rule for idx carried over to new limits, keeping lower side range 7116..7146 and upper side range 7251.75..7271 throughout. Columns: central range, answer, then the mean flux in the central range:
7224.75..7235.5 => 2.2 A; 14.8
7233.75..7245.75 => 0.8 A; 17.4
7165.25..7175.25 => -0.3 A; 18.1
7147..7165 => 1.1 A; 16.4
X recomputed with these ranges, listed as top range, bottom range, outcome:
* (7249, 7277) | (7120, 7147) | 1.16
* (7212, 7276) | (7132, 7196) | 1.08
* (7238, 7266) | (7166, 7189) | 1.11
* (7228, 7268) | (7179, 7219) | 1.12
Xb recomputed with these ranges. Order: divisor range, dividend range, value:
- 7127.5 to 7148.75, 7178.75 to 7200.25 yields 1.04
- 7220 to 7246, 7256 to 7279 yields 1.15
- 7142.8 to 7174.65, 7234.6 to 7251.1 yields 1.12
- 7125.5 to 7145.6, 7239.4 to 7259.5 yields 1.24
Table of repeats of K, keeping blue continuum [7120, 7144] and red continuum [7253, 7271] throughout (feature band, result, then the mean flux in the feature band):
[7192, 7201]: 0.6 A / 16.6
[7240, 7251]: -0.5 A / 19.3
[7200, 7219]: 2.0 A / 16.1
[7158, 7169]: 0.2 A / 17.1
